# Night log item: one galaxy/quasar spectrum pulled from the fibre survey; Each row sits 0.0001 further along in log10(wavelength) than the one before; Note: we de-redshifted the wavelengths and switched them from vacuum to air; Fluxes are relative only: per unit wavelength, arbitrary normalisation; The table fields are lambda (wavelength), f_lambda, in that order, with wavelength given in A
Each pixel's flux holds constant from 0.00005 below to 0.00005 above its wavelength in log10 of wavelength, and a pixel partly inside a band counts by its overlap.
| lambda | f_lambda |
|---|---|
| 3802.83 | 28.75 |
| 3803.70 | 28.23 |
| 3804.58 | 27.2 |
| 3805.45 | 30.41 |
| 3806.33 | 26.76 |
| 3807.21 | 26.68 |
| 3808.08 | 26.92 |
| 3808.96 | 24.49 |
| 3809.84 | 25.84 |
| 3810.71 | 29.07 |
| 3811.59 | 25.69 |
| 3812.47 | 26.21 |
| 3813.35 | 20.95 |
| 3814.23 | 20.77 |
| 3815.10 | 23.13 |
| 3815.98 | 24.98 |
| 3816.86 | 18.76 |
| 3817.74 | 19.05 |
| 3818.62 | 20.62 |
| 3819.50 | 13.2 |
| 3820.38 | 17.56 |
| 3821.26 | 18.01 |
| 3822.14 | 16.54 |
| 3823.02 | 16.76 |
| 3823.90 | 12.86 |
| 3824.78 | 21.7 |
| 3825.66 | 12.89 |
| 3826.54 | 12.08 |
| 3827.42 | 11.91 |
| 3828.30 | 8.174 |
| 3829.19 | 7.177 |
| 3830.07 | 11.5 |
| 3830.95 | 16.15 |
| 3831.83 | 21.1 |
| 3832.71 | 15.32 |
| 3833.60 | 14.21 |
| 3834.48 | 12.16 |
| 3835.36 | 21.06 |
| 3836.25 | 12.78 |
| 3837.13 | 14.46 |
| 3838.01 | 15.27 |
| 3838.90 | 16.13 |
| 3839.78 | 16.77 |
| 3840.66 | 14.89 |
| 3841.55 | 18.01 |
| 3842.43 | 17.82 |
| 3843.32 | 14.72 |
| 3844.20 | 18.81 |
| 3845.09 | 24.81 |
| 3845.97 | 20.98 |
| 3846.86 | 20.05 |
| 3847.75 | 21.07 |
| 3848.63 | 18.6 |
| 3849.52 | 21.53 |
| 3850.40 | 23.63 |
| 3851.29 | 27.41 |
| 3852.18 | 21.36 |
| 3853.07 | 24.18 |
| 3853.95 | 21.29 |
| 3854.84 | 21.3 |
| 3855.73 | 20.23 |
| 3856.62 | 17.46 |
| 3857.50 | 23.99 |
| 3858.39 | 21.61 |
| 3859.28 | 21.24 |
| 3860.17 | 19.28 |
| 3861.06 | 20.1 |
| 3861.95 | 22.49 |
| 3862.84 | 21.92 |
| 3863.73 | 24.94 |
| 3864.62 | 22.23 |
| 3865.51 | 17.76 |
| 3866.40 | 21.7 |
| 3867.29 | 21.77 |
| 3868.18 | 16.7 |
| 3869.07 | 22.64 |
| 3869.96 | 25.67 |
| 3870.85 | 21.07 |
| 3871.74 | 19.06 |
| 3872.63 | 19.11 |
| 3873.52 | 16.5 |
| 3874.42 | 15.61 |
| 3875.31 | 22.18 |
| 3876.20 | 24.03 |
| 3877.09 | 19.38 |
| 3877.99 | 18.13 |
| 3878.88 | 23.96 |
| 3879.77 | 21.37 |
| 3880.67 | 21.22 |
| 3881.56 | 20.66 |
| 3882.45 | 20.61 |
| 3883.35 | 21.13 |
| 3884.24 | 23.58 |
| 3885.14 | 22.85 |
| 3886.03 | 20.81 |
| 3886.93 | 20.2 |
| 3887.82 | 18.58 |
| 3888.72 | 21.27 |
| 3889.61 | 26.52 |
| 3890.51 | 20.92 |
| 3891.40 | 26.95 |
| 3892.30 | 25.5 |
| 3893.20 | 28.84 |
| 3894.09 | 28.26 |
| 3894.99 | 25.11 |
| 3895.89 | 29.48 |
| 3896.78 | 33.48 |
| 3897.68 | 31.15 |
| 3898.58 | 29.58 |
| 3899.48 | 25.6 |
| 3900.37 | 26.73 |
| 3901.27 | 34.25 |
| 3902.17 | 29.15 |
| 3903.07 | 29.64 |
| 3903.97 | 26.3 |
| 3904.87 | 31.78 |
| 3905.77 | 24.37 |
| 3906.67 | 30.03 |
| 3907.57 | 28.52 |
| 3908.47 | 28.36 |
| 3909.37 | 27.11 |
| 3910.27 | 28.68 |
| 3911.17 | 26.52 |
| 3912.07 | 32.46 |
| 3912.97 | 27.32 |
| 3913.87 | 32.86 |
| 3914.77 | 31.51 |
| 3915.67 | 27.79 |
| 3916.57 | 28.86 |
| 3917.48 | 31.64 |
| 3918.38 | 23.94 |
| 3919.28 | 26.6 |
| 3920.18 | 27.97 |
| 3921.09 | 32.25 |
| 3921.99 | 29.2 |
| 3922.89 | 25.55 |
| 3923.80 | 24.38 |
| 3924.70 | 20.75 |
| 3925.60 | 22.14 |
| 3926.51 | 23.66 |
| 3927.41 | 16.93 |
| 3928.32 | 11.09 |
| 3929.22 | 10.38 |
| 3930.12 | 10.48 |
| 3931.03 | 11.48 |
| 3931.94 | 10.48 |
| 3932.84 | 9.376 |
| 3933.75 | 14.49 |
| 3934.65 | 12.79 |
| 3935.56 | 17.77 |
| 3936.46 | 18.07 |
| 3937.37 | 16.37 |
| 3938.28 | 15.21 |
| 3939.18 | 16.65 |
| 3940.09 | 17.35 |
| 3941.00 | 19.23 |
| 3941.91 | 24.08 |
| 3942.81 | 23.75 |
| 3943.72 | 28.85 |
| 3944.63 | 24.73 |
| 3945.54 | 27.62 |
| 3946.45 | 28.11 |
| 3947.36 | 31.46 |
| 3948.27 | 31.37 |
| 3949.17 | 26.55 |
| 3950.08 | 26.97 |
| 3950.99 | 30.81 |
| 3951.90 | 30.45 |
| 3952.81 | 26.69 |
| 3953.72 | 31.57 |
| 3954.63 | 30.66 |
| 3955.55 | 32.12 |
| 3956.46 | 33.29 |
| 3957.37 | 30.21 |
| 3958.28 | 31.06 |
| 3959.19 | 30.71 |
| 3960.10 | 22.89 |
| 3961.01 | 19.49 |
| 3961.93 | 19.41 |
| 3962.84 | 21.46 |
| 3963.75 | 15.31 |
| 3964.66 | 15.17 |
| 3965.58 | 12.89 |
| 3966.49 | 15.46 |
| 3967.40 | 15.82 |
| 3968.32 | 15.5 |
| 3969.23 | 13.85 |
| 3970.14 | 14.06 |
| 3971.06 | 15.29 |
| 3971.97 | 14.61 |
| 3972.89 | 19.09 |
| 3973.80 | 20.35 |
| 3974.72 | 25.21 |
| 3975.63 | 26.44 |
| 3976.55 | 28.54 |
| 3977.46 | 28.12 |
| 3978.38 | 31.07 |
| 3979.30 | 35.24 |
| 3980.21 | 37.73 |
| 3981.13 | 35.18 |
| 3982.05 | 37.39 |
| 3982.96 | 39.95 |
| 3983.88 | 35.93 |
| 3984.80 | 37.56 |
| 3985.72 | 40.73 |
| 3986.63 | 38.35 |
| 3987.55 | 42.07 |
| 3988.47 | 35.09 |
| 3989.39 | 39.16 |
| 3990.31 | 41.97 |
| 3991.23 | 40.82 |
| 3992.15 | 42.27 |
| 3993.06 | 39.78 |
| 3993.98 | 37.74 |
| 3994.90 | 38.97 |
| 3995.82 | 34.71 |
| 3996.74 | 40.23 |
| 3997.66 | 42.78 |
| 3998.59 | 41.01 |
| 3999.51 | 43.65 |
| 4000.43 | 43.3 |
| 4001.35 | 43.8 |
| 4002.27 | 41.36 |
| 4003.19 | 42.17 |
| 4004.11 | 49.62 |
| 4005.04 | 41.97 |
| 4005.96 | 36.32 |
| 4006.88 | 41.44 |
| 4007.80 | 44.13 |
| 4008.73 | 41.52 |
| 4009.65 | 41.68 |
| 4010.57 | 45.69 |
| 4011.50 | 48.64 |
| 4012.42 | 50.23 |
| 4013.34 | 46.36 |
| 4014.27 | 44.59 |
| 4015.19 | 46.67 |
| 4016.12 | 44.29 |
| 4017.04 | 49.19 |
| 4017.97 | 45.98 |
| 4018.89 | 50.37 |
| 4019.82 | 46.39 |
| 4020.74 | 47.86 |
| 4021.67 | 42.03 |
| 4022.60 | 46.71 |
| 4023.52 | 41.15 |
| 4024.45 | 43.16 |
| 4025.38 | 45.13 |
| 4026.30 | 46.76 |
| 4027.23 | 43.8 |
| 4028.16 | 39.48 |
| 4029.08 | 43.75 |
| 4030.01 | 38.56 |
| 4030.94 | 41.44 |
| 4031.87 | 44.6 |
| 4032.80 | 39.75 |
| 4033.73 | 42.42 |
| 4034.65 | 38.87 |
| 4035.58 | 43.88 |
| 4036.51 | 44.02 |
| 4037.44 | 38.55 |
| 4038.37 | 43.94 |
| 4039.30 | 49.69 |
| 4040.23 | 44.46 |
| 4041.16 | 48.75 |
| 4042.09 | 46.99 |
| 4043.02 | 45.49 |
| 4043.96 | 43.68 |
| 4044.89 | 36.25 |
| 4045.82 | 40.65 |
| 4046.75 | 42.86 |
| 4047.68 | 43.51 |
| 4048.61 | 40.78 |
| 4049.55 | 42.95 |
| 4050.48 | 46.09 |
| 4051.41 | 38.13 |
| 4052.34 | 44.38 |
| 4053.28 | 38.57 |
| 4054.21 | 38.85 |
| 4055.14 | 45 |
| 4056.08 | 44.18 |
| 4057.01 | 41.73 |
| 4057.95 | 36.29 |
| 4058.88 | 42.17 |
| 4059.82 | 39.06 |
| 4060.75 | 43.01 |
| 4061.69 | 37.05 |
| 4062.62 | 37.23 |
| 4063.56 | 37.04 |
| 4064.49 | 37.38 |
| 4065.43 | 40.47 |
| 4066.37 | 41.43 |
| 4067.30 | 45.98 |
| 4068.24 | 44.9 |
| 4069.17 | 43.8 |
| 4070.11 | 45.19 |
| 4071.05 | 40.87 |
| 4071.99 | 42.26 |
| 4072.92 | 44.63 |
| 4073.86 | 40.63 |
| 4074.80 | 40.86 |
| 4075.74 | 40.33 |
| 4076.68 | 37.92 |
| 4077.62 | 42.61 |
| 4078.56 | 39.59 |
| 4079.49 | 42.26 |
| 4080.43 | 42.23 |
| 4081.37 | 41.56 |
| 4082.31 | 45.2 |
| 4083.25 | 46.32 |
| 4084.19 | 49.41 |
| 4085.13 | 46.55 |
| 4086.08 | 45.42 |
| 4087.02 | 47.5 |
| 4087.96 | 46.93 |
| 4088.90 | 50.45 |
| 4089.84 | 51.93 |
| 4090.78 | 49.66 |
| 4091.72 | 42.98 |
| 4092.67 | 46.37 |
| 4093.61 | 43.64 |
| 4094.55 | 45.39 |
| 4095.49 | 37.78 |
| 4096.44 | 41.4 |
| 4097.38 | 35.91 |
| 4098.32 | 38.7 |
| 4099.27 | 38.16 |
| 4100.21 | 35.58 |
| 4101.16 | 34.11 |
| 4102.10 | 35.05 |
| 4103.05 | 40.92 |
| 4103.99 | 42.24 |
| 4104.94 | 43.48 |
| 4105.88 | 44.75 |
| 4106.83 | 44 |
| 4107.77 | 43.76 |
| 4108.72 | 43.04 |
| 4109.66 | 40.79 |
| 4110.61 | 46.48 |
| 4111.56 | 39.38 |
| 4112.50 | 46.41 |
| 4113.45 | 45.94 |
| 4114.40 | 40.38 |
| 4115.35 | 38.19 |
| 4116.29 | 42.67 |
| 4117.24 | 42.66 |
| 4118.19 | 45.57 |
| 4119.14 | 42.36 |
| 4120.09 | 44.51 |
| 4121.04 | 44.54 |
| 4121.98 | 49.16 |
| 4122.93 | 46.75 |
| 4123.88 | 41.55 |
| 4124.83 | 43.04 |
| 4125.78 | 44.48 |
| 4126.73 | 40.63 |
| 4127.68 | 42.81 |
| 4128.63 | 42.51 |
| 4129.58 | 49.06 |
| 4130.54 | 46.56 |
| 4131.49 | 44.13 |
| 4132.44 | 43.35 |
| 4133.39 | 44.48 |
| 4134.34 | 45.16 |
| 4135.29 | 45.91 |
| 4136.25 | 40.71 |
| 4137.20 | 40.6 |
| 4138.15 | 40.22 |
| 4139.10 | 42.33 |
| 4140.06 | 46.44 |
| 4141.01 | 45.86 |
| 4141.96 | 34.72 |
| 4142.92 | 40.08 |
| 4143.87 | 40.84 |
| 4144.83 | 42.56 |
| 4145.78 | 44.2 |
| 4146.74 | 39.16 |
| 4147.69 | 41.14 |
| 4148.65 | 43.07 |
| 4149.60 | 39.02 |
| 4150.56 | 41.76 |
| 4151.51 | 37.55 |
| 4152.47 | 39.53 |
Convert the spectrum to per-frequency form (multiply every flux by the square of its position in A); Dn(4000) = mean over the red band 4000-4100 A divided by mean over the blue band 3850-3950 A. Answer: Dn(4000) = 2.0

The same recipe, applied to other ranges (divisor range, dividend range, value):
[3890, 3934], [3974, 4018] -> 1.65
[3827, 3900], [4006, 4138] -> 2.32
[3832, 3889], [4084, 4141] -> 2.46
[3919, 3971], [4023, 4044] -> 2.09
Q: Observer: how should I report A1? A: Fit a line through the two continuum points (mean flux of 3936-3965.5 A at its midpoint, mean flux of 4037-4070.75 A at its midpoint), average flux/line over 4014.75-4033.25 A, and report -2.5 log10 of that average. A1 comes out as -0.20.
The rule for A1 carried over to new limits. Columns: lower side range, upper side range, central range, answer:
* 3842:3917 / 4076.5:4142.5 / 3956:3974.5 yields 0.48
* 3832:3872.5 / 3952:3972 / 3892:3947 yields -0.15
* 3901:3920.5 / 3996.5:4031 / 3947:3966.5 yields 0.34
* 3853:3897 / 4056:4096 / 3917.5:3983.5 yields 0.28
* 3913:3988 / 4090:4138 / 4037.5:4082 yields -0.15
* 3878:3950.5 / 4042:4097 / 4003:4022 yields -0.25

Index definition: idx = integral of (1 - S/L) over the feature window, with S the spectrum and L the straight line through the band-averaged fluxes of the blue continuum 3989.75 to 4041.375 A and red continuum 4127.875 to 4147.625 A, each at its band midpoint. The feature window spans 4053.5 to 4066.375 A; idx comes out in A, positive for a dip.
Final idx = 1.0 A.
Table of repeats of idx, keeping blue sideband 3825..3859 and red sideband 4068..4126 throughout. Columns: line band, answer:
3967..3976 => 3.7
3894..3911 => -3.6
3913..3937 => 4.1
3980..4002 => -4.8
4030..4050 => -2.9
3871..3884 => 0.6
